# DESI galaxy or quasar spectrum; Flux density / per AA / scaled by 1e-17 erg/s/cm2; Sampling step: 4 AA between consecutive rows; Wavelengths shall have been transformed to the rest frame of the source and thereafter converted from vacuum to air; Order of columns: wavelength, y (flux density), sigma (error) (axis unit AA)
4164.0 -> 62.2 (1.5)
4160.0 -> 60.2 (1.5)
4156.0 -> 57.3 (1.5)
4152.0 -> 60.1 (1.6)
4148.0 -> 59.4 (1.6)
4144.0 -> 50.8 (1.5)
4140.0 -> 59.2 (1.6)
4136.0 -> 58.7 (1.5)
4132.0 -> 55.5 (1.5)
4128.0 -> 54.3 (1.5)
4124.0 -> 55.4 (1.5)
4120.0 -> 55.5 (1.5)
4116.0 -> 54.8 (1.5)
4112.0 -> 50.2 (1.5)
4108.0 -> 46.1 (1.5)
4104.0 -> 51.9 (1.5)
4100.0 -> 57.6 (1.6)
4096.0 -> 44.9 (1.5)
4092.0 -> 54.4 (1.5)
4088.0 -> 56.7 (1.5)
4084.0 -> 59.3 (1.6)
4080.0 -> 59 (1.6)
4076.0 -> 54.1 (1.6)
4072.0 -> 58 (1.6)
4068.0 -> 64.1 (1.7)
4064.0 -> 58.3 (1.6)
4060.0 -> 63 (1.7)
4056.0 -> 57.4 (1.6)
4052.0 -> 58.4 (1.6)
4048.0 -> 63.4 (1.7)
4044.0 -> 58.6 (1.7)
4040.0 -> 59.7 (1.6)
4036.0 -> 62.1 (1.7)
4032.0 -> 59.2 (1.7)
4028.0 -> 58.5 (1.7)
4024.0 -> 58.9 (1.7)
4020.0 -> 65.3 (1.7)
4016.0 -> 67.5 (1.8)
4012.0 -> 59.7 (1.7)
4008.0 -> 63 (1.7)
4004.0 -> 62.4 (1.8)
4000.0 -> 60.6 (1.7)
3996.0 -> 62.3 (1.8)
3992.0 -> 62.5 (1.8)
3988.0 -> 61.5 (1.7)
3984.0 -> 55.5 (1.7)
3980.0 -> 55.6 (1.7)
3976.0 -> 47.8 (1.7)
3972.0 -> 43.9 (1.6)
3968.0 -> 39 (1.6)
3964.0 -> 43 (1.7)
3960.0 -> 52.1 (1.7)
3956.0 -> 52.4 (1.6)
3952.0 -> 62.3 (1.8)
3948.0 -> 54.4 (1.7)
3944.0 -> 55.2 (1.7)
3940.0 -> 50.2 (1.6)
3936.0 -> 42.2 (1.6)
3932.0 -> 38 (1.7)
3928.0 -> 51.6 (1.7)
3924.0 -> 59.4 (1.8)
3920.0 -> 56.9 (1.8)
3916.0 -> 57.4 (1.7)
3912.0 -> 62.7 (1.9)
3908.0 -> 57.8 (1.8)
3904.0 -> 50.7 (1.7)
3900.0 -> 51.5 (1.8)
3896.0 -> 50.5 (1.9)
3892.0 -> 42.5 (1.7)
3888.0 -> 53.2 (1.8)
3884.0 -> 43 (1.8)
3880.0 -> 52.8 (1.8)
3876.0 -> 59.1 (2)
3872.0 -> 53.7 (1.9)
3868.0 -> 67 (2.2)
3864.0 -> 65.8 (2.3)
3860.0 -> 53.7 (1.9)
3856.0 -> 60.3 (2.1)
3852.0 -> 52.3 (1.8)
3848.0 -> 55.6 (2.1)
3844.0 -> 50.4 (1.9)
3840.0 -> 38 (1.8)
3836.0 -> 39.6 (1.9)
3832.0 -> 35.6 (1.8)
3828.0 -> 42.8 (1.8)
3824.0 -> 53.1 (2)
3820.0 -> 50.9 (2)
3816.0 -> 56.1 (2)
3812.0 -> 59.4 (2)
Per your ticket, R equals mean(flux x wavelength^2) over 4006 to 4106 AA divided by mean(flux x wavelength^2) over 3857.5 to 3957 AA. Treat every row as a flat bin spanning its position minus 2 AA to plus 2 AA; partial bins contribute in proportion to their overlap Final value 1.18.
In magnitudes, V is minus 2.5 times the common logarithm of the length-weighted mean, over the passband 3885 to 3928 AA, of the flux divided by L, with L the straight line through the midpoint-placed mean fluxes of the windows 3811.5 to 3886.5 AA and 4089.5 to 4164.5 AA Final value -0.026 mag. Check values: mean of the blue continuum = 51.9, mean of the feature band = 53.9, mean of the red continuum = 55.1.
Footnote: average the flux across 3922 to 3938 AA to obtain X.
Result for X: 47.8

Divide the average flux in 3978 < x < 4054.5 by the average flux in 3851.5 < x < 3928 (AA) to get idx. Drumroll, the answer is 1.1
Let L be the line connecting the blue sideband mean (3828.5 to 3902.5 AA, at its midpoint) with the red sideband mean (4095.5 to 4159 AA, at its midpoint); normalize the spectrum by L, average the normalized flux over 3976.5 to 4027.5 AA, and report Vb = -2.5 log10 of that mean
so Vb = -0.15 mag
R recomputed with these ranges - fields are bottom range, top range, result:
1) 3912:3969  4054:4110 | 1.17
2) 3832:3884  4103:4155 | 1.19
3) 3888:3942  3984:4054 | 1.25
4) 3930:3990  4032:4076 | 1.25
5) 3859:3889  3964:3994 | 0.97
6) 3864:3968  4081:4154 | 1.15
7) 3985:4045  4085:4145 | 0.92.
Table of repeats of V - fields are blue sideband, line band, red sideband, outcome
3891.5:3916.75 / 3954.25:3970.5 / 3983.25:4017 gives 0.25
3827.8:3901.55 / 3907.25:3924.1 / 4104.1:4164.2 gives -0.14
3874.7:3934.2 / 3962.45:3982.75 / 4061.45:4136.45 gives 0.15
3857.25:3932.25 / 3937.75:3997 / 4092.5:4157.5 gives 0.03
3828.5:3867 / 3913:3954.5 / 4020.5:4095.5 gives 0.02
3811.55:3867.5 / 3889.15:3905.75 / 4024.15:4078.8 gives 0.09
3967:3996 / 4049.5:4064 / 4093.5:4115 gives -0.16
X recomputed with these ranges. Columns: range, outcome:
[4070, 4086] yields 57.6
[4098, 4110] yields 51.9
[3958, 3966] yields 47.5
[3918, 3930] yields 56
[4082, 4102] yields 54.6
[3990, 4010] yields 62.2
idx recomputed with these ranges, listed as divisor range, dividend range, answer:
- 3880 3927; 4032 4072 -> 1.13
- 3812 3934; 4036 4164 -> 1.09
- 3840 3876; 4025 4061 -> 1.06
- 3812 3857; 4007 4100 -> 1.21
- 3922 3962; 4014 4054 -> 1.18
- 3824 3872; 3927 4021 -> 1.06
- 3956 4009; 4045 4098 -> 1.06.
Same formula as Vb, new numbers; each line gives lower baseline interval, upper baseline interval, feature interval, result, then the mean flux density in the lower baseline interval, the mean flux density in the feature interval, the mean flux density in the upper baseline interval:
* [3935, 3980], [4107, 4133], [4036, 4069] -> -0.165 mag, 49.8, 60.4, 53.3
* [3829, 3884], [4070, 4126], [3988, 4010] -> -0.166 mag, 52.1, 62.1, 54.1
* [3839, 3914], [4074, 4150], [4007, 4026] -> -0.158 mag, 53.9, 62.9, 54.6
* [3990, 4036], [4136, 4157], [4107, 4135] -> 0.092 mag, 61.8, 53.6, 57.5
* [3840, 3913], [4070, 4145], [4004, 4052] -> -0.131 mag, 54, 61.4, 54.6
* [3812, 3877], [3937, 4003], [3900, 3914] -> -0.067 mag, 52.2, 56.3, 53.6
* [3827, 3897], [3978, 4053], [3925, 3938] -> 0.223 mag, 51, 45.1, 60.8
